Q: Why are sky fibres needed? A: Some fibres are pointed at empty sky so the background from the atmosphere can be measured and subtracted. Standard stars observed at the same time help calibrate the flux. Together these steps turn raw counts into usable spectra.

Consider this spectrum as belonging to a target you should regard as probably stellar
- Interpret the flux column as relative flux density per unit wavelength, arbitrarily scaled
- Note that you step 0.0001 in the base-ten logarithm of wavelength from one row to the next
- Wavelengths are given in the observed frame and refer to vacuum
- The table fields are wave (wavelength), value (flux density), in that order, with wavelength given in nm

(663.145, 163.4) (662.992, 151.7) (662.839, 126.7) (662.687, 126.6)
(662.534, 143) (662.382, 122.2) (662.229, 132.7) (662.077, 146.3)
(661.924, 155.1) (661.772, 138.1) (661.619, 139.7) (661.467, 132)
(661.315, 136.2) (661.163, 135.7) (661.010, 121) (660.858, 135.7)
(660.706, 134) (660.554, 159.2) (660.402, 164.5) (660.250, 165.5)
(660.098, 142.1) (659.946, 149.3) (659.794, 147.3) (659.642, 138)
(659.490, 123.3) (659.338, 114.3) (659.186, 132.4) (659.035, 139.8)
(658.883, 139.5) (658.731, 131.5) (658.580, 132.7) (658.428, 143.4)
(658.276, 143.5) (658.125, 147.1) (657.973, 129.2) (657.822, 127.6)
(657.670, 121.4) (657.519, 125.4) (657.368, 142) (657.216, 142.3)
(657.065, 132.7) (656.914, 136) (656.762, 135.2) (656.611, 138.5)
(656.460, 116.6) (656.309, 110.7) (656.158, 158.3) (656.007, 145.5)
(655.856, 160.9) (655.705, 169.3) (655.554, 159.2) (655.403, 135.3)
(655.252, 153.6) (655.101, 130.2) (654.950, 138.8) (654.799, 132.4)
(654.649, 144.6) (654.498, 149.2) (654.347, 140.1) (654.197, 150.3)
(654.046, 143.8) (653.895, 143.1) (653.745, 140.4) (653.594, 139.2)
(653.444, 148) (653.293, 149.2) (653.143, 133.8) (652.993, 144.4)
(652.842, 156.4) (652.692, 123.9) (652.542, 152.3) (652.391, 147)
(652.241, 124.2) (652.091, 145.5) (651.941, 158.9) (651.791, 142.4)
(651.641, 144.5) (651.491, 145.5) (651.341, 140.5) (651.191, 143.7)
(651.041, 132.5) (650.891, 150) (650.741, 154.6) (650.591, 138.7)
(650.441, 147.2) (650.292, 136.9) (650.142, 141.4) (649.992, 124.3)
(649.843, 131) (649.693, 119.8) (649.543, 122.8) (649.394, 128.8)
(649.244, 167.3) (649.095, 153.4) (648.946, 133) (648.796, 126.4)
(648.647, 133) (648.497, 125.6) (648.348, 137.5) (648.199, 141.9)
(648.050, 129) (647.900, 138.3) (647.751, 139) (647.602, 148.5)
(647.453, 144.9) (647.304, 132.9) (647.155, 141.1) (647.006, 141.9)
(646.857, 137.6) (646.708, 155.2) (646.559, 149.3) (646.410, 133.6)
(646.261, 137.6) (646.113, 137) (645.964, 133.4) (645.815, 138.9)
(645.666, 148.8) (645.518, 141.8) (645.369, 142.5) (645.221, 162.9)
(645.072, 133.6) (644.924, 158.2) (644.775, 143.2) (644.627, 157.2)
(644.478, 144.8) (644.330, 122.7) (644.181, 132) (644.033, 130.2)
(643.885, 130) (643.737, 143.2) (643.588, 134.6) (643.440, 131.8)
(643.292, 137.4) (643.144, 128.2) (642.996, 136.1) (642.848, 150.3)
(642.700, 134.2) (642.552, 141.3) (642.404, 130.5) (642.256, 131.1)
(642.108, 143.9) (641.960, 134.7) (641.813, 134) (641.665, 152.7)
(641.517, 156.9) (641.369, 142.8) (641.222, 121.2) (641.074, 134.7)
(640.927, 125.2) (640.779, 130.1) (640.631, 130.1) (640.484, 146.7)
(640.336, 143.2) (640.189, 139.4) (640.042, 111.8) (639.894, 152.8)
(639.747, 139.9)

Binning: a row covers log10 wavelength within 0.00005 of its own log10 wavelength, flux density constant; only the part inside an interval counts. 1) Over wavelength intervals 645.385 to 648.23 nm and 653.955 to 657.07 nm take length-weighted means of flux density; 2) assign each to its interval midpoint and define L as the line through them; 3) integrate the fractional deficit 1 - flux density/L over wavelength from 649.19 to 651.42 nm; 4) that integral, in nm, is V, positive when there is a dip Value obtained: 0.04 nm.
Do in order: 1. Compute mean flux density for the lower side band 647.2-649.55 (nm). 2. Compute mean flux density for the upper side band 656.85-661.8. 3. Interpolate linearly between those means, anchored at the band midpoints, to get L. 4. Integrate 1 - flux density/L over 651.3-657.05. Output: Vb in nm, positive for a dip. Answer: -0.20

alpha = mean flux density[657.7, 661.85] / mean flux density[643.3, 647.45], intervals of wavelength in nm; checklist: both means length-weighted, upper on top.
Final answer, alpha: 0.98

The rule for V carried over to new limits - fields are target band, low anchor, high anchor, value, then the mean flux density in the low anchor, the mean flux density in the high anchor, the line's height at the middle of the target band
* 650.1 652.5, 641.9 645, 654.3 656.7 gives -0.04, 138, 143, 141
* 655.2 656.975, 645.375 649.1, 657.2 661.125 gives -0.06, 139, 138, 138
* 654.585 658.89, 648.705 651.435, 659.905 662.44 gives 0.05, 138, 142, 140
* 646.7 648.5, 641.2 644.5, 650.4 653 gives 0.01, 137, 144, 141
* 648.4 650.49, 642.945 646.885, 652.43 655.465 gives 0.09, 140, 143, 141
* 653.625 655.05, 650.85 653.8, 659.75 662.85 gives 0.00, 143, 141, 143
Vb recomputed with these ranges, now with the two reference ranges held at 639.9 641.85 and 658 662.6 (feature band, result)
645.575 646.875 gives -0.038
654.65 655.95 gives -0.081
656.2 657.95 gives 0.108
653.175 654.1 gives -0.034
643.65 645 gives -0.029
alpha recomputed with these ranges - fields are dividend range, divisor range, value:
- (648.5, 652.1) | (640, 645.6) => 1.01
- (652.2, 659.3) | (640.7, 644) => 1.03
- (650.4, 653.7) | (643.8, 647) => 1.02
